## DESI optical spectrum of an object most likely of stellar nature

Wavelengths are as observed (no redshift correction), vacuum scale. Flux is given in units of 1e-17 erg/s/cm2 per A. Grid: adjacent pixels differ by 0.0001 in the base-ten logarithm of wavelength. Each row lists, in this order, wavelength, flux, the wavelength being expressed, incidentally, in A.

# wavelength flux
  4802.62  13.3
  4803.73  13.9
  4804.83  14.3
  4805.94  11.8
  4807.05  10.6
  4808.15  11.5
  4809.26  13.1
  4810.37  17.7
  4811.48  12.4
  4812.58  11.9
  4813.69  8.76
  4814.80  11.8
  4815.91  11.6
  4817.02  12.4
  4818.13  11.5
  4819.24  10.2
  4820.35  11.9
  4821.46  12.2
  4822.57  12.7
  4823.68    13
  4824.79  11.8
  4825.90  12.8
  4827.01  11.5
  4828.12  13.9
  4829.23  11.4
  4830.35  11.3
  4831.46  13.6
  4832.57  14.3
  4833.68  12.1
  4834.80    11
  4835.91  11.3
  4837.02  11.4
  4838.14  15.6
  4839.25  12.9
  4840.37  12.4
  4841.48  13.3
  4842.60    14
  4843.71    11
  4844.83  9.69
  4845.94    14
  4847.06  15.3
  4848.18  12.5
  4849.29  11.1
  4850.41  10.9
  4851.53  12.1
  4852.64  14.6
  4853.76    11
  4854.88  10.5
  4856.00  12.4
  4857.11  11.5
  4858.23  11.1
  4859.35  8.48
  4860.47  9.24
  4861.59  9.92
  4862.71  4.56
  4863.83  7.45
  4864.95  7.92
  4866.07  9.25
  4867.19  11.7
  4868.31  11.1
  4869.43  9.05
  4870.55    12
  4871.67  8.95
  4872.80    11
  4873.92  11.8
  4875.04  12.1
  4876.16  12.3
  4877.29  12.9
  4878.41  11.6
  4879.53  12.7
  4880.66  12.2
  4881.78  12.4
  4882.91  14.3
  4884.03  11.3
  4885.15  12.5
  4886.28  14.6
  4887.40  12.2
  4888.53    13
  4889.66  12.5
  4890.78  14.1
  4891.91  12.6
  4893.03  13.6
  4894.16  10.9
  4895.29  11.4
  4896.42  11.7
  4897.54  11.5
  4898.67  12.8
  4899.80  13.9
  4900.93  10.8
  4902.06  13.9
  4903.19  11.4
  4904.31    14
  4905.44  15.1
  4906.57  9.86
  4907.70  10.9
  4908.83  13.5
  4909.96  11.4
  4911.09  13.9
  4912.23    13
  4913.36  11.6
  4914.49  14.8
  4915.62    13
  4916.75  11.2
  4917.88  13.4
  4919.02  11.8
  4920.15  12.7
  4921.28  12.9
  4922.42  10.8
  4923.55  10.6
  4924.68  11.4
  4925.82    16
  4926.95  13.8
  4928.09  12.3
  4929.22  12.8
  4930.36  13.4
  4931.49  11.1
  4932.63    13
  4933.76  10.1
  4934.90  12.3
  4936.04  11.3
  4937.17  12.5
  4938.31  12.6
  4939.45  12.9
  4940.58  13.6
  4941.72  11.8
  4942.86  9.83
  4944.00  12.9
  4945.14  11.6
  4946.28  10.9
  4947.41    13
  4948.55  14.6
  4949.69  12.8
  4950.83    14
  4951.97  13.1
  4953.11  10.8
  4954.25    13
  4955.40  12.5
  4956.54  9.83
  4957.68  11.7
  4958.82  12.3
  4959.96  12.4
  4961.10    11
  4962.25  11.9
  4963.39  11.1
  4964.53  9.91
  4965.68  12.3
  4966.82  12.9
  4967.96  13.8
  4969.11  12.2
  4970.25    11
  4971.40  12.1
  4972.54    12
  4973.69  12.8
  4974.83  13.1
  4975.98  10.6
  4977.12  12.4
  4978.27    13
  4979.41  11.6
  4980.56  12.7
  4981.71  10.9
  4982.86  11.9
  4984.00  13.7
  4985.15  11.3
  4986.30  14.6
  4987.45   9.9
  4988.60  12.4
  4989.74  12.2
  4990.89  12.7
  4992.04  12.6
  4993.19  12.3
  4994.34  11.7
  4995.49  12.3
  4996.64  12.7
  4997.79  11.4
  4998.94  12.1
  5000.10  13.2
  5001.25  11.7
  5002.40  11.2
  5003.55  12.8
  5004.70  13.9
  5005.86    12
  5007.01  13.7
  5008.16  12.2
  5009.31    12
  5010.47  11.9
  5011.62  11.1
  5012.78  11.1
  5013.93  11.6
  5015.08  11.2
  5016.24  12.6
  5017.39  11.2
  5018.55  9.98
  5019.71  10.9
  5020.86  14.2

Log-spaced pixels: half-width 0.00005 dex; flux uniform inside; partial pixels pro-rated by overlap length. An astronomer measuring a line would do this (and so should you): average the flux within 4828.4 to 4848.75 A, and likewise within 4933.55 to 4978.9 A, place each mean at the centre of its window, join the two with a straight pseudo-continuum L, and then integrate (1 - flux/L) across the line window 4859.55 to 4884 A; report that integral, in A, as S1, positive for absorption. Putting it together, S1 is 3.55 A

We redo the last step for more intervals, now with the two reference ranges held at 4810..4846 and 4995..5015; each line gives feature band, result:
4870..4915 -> -0.7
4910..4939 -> -0.6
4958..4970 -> 0.2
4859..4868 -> 2.7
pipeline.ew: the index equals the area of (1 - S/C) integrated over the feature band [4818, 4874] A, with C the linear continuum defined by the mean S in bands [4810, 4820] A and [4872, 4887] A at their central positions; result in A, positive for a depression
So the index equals 2.97 A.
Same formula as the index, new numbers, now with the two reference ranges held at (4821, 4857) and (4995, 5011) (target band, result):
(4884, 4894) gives -0.4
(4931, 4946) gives 0.5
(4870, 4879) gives 0.6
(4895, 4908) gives 0.1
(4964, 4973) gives 0.2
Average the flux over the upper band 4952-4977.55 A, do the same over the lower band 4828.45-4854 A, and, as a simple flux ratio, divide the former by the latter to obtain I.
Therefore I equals 0.95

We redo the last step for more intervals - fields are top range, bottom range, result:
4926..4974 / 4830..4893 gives 1.04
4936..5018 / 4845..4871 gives 1.13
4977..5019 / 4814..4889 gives 1.03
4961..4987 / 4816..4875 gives 1.05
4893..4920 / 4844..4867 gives 1.16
